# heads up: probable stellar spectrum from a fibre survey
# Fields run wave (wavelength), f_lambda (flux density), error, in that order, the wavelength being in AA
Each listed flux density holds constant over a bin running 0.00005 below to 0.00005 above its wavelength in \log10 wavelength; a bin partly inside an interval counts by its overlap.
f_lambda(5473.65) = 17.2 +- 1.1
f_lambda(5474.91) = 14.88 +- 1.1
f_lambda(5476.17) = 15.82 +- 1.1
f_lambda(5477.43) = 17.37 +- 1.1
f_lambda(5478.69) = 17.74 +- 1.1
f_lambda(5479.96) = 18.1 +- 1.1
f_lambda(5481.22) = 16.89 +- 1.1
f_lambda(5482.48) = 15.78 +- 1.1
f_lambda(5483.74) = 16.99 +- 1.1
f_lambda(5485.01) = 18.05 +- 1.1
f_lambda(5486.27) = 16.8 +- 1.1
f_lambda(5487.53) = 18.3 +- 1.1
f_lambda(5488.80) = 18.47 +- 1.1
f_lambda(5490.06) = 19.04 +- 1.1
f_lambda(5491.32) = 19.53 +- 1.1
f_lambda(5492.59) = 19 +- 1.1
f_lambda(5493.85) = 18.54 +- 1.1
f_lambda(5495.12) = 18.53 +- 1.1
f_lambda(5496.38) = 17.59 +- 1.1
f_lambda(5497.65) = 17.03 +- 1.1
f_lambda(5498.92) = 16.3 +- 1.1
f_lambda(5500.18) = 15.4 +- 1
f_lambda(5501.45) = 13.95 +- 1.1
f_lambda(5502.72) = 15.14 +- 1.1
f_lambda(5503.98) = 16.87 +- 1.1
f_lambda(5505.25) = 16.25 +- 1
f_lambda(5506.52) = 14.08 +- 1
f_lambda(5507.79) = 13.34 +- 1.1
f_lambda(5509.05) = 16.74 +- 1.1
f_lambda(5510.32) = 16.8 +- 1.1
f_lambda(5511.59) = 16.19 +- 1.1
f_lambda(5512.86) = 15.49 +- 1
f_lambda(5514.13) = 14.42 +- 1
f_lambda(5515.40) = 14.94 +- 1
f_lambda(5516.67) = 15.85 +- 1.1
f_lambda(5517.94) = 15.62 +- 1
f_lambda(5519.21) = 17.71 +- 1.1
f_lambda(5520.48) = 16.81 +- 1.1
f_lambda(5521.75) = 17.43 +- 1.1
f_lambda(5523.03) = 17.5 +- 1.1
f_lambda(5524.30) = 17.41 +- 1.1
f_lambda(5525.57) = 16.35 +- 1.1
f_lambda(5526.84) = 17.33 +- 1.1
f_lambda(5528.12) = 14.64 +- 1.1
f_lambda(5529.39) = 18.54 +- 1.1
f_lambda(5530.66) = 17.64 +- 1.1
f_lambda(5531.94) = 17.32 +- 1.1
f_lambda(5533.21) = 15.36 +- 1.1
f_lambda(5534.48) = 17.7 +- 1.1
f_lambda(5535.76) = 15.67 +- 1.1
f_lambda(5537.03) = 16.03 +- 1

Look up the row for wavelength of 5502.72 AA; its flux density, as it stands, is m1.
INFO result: 15.14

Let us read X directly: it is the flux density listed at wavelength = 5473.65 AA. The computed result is 17.2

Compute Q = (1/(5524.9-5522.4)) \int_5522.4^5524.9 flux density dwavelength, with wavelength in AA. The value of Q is 17.5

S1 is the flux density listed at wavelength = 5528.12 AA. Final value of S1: 14.64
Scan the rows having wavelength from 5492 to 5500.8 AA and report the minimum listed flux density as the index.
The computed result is 15.4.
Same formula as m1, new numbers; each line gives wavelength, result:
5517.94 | 15.62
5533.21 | 15.36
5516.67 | 15.85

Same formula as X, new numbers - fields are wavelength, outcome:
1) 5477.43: 17.37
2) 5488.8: 18.47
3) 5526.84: 17.33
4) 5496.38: 17.59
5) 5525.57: 16.35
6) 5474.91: 14.88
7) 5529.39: 18.54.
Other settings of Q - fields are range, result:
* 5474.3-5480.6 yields 16.8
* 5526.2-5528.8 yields 16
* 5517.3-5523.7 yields 17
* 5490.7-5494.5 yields 19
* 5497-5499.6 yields 16.6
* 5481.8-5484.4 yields 16.4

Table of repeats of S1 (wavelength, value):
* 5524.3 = 17.41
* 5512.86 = 15.49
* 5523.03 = 17.5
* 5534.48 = 17.7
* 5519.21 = 17.71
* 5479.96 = 18.1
